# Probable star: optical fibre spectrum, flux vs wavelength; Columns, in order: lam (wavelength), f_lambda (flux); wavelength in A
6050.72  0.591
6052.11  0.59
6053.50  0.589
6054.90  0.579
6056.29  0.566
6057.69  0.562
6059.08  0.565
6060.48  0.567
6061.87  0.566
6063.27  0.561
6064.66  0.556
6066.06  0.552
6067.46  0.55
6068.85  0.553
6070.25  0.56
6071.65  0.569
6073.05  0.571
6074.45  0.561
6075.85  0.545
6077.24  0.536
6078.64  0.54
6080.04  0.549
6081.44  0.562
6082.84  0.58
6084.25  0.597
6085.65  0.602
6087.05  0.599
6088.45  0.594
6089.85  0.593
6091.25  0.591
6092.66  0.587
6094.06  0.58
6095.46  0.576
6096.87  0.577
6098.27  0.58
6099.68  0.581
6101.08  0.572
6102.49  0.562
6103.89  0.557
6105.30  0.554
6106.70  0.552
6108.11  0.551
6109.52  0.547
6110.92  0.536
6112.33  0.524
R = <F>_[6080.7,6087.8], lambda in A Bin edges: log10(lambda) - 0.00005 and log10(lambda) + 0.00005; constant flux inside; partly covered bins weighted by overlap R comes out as 0.587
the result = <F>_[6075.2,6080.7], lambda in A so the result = 0.543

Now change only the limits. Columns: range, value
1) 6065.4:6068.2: 0.552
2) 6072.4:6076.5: 0.559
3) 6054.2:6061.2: 0.568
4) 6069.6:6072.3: 0.564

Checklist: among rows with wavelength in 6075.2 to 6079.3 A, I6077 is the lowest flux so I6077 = 0.536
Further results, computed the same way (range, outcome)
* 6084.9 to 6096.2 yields 0.576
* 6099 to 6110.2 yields 0.547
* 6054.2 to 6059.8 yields 0.562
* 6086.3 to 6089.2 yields 0.594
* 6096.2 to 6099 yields 0.577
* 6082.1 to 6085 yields 0.58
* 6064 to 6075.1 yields 0.55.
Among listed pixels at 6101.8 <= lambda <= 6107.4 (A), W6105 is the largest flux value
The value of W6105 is 0.562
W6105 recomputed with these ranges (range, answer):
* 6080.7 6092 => 0.602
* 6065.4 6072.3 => 0.569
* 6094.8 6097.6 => 0.577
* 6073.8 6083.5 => 0.58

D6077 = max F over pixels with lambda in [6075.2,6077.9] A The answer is 0.545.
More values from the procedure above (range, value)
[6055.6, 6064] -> 0.567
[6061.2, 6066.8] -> 0.566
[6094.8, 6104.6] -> 0.581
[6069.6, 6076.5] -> 0.571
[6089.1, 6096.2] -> 0.593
